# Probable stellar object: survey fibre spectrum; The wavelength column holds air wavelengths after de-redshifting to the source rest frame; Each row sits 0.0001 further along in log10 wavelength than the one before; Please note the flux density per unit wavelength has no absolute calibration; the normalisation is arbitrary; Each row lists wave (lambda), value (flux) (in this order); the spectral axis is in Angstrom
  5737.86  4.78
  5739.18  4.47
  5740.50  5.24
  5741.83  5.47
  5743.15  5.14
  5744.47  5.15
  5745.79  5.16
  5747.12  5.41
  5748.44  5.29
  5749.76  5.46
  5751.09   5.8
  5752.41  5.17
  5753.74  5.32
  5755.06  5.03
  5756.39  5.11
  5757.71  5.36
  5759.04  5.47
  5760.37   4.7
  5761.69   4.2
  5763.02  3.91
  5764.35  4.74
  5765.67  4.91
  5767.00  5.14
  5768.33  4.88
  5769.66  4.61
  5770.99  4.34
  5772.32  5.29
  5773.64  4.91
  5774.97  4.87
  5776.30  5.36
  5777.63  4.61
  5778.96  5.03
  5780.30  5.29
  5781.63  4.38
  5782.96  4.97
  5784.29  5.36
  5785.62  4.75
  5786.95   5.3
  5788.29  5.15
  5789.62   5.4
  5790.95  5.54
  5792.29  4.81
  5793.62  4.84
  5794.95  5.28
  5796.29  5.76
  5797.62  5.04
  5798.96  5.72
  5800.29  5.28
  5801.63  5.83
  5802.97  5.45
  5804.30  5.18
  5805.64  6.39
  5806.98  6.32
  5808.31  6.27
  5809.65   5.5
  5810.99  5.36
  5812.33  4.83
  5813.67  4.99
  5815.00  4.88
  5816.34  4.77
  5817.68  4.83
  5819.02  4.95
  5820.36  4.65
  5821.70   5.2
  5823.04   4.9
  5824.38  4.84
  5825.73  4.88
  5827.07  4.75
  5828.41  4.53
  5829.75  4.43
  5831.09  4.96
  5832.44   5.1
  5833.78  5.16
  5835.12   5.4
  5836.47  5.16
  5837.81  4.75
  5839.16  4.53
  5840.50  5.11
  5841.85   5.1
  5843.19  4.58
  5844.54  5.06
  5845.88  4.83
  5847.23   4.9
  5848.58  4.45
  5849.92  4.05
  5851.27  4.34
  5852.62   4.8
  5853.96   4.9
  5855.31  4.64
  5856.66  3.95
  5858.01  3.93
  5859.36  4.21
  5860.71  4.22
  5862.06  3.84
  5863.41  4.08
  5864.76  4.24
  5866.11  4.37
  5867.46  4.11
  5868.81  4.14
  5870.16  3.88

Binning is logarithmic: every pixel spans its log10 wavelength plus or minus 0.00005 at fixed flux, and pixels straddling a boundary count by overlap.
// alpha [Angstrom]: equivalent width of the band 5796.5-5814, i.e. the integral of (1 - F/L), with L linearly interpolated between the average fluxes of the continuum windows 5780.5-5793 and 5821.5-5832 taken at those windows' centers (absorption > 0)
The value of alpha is -2.2 Angstrom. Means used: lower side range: 5.08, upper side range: 4.8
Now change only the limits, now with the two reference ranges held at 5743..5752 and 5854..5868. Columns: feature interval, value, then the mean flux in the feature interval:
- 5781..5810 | -3.2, 5.39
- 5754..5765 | 0.8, 4.83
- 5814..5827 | -0.8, 4.88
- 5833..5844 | -1.4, 4.98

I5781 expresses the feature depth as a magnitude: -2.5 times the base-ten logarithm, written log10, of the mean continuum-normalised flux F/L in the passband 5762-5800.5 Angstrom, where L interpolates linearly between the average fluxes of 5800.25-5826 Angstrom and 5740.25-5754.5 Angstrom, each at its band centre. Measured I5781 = 0.06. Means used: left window 5.33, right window 5.27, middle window 5.01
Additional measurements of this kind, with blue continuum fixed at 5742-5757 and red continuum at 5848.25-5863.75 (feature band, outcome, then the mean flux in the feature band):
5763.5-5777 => 0.04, 4.89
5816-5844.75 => -0.08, 4.89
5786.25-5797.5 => -0.08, 5.25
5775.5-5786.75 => 0.00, 4.98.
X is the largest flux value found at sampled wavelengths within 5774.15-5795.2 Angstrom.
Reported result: 5.54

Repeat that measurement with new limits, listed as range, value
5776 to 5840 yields 6.39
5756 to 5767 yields 5.47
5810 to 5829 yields 5.36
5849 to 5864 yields 4.9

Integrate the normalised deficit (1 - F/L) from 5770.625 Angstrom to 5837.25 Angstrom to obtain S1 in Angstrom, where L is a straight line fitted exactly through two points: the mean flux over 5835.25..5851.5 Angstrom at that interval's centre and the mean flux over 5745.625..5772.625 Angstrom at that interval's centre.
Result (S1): -3.5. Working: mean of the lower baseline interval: 5.01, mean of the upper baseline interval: 4.77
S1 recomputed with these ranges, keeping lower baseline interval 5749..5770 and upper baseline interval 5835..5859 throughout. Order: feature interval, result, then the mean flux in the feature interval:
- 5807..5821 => -1.1 Angstrom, 5.16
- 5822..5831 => 0.0 Angstrom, 4.76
